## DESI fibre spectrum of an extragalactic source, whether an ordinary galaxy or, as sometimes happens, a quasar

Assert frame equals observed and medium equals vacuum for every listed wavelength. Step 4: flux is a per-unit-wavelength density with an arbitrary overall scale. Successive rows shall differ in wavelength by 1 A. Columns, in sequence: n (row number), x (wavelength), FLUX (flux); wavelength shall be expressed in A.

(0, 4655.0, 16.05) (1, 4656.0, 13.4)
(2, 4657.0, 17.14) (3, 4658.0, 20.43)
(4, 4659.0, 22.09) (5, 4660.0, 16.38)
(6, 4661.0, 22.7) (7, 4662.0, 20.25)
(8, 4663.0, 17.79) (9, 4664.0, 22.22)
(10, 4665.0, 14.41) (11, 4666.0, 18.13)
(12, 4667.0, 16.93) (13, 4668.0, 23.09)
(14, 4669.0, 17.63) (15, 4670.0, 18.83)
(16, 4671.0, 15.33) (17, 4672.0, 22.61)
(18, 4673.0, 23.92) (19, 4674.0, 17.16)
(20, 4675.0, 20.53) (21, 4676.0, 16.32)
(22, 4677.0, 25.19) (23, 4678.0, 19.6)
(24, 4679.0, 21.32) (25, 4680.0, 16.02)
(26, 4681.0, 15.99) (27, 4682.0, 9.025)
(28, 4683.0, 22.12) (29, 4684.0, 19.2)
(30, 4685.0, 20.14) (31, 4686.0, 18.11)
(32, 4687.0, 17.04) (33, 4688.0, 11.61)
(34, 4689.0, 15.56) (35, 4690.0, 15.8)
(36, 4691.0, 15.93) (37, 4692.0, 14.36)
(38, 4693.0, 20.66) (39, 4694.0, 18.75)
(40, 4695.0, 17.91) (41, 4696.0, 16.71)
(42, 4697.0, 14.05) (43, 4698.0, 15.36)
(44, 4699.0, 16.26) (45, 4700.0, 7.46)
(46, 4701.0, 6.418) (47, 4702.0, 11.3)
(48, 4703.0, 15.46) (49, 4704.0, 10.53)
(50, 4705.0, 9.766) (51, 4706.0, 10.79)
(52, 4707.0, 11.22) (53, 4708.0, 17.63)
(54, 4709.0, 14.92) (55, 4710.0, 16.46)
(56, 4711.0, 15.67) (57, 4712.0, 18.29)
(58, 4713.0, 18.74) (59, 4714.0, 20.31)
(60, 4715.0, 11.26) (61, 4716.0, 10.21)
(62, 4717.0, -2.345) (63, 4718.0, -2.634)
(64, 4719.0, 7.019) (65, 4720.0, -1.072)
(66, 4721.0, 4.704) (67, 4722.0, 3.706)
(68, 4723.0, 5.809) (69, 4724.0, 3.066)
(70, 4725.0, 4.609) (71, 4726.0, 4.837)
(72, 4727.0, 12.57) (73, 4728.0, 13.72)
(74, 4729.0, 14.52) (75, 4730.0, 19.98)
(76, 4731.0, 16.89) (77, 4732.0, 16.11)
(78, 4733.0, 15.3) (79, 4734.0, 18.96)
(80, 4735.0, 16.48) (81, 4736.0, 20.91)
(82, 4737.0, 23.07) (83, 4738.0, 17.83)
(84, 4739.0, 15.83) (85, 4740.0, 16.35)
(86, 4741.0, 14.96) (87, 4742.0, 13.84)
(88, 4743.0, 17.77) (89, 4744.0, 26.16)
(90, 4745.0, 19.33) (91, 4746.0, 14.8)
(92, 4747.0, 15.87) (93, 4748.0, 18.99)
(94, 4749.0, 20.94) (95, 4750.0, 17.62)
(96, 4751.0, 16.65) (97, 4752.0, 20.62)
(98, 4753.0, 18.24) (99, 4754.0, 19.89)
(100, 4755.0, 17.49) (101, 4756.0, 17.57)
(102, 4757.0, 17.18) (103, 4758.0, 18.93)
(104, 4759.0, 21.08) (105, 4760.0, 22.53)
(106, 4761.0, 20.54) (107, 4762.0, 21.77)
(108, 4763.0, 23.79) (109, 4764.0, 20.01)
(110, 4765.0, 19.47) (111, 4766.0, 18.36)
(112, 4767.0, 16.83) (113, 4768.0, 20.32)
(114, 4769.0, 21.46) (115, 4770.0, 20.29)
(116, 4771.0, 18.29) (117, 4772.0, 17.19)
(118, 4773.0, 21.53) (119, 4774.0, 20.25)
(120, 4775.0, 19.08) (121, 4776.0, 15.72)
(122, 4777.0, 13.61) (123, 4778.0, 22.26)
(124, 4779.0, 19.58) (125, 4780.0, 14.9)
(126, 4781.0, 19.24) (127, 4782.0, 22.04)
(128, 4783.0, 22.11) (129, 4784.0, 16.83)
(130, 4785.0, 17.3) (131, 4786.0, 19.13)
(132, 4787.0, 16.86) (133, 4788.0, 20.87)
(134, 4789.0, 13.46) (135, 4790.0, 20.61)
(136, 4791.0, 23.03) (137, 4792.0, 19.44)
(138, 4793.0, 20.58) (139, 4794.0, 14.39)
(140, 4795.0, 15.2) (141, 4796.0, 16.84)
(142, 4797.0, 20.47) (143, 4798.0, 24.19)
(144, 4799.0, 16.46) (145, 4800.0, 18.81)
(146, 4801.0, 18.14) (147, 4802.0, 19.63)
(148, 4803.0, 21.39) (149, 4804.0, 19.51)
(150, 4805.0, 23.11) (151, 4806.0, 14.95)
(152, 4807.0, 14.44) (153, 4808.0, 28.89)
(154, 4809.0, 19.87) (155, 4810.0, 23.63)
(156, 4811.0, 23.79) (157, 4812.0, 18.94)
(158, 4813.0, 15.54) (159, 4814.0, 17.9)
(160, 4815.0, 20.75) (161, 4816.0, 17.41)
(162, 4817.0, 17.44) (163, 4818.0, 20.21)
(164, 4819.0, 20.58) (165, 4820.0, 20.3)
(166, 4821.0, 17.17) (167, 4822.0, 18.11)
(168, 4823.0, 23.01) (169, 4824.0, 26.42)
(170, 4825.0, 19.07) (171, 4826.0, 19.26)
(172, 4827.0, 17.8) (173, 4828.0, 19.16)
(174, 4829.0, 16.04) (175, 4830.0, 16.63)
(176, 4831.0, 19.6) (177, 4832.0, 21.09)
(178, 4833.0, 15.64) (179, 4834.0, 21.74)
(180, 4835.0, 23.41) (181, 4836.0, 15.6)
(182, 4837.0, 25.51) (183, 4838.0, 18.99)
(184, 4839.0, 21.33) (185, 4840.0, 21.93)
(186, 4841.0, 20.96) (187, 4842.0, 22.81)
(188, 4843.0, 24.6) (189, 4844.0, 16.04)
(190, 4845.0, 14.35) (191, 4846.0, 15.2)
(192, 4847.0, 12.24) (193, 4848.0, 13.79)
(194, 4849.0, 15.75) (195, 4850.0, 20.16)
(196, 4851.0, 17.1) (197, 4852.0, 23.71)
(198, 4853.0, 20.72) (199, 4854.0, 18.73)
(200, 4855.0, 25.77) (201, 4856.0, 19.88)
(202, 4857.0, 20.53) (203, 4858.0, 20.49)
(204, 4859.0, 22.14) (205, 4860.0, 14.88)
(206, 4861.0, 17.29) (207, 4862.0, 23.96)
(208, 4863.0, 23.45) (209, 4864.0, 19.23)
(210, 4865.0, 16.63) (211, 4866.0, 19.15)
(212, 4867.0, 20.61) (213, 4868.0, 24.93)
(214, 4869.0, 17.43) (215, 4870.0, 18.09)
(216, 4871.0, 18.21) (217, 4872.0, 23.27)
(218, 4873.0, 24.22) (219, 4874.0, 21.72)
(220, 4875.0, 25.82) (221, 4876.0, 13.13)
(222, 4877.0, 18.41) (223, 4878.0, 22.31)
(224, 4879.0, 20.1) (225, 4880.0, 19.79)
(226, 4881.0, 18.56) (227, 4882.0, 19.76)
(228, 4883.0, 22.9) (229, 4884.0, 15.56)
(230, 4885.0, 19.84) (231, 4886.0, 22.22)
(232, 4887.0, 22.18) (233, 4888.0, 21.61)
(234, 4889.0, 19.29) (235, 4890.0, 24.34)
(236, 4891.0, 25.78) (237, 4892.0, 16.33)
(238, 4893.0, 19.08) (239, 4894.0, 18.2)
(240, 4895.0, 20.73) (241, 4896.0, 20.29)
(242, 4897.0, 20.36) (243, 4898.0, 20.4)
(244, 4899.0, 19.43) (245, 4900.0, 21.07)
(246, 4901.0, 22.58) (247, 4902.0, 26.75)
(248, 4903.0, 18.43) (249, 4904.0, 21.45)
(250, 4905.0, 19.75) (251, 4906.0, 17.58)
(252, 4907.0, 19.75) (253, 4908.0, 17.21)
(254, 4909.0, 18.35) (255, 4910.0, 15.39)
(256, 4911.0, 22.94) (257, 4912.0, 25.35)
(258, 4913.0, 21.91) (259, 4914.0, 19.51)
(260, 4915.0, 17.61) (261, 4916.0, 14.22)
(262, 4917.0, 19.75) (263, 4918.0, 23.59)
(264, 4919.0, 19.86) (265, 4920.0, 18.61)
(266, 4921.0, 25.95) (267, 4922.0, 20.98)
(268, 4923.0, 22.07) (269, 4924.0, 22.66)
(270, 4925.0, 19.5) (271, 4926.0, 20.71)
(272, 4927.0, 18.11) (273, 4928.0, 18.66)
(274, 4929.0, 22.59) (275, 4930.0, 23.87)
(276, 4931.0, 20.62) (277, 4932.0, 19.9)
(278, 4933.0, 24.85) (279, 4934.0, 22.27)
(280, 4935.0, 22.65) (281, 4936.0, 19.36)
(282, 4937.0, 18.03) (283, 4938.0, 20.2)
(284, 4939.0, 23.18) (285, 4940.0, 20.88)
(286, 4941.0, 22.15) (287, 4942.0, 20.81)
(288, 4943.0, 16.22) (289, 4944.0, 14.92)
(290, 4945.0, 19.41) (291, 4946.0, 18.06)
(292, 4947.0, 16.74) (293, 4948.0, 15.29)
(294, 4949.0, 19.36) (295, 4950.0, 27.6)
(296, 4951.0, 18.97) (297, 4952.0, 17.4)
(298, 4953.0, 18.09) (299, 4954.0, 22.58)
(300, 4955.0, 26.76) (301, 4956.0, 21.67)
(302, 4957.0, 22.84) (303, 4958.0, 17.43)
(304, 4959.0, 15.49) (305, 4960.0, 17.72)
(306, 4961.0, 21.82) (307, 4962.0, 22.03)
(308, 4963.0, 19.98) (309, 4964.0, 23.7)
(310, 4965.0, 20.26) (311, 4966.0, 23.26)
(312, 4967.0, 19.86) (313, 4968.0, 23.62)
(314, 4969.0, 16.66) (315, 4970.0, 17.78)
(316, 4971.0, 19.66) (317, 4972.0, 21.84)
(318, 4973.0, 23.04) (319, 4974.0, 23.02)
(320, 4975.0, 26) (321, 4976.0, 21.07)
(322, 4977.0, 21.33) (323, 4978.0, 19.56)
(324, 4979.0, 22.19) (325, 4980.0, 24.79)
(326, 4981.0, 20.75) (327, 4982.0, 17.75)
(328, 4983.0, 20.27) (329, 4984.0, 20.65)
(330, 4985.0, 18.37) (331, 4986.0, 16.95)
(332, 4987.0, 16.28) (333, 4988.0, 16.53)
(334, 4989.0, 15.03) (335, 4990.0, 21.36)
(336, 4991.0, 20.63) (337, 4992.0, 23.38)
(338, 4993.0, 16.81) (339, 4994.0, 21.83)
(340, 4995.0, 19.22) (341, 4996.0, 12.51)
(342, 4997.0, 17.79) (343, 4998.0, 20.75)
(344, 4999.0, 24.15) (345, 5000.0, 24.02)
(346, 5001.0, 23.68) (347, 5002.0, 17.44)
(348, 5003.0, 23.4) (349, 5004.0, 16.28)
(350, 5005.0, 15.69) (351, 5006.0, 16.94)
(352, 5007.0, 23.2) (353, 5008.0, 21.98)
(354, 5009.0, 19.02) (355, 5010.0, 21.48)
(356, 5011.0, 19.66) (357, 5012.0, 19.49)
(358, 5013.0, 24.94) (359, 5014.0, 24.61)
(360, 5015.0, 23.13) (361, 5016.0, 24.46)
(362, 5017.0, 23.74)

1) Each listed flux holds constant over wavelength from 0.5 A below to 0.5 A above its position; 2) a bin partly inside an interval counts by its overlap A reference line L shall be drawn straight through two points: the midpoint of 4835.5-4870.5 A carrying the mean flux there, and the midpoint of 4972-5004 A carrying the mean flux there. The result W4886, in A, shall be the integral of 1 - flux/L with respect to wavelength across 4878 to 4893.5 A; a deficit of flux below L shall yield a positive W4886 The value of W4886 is -0.6 A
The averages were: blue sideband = 19.5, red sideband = 20.3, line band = 20.5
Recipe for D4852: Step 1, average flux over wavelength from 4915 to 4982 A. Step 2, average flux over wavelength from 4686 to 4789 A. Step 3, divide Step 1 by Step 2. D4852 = 1.31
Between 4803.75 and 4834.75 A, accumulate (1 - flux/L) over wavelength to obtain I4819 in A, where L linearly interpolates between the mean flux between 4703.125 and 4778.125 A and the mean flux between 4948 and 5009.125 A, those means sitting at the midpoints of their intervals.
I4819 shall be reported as -4.5 A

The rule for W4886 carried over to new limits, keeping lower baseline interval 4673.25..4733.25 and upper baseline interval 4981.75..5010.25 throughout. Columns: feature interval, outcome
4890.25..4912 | -3.4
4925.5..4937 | -1.9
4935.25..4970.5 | -2.8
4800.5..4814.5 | -3.8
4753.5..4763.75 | -3.7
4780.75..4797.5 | -3.7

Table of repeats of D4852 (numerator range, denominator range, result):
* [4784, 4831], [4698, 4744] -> 1.54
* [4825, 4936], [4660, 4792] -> 1.22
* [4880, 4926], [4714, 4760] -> 1.43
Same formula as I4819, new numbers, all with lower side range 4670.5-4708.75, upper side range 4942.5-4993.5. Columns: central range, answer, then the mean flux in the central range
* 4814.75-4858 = -3.00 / 19.5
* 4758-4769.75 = -2.27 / 20.5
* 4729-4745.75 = -1.15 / 18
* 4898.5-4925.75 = -1.68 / 20.5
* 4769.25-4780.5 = -0.76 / 18.5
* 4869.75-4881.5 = -1.00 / 20.3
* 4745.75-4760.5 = -1.38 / 18.6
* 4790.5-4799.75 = -0.70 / 19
